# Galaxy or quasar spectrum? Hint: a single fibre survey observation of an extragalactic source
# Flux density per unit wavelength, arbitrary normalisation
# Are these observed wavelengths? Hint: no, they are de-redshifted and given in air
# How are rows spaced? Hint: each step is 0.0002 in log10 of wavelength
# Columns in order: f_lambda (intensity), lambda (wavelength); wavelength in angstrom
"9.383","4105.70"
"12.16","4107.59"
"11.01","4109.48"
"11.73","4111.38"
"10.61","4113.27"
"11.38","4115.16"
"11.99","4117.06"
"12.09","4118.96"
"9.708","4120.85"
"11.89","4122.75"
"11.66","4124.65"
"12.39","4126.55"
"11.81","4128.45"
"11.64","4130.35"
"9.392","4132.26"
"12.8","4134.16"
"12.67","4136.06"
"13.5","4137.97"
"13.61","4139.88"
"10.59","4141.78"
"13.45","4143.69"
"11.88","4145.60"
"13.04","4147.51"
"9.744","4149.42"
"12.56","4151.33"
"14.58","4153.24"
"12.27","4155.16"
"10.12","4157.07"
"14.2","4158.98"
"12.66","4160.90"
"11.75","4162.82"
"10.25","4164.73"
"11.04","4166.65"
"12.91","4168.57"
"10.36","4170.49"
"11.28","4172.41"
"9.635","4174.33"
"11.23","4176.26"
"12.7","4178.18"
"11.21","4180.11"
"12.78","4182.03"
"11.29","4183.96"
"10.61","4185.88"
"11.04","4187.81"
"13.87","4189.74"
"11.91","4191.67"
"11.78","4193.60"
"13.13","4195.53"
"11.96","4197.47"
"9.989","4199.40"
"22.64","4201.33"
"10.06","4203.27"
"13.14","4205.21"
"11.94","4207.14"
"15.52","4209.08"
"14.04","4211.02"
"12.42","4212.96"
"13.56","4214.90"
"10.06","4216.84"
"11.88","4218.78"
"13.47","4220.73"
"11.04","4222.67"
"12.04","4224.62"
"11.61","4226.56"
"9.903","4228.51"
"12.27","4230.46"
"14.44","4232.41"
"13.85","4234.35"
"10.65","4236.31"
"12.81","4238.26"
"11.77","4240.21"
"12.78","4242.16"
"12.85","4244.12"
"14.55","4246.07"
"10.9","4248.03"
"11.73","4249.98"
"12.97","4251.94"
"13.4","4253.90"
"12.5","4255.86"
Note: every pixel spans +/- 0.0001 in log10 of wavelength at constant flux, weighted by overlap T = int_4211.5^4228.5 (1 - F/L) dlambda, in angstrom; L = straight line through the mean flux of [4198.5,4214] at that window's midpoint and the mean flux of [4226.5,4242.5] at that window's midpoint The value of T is 1.4 angstrom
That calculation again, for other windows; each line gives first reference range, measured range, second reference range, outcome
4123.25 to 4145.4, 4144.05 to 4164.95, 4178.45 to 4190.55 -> -0.3 angstrom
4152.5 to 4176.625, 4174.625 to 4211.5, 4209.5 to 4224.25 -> -1.5 angstrom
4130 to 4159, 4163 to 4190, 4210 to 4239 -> 1.9 angstrom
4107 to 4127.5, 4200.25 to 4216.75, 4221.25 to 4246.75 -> -2.4 angstrom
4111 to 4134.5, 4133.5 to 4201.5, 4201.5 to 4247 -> -1.0 angstrom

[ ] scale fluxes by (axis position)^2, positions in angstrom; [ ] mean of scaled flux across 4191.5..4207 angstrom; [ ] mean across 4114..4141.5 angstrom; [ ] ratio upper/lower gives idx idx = 1.14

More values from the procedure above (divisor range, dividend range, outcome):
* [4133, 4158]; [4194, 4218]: 1.10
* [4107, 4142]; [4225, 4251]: 1.11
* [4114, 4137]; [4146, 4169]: 1.06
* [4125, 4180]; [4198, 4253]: 1.10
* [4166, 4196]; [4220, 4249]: 1.08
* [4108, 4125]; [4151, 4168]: 1.09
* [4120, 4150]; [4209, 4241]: 1.08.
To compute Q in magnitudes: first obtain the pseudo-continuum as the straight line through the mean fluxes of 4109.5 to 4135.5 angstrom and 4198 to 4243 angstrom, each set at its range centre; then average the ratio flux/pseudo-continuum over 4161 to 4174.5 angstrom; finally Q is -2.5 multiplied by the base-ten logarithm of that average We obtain 0.08 mag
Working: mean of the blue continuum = 11.5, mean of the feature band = 11.2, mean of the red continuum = 12.7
